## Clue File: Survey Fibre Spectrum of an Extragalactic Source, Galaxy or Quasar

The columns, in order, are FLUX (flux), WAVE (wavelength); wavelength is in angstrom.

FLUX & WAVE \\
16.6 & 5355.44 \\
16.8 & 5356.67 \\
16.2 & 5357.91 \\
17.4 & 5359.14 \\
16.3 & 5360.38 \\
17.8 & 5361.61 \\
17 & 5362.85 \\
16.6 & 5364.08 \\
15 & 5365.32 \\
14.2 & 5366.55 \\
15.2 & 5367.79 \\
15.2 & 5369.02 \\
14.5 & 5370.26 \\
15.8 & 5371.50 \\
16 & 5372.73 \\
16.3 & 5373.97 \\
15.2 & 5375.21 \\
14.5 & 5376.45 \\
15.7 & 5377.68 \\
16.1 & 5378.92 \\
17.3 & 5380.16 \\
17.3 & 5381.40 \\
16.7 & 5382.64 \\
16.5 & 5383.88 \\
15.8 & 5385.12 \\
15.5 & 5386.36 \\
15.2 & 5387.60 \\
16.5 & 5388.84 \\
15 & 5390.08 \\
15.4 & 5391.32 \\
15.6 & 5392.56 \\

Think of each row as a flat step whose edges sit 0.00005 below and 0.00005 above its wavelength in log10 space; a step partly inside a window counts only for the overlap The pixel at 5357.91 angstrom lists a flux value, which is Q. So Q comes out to 16.2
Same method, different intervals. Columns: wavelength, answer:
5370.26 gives 14.5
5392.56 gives 15.6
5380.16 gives 17.3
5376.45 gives 14.5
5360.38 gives 16.3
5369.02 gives 15.2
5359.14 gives 17.4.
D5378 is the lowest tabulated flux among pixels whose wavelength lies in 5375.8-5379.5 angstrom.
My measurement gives 14.5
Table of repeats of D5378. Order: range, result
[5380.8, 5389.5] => 15.2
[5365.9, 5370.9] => 14.2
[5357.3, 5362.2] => 16.2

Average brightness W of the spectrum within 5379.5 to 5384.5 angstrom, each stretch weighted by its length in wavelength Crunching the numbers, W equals 16.9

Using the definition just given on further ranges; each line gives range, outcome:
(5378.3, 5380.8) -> 16.7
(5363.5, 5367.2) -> 15.2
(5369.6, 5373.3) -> 15.4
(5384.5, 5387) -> 15.6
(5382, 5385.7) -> 16.3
